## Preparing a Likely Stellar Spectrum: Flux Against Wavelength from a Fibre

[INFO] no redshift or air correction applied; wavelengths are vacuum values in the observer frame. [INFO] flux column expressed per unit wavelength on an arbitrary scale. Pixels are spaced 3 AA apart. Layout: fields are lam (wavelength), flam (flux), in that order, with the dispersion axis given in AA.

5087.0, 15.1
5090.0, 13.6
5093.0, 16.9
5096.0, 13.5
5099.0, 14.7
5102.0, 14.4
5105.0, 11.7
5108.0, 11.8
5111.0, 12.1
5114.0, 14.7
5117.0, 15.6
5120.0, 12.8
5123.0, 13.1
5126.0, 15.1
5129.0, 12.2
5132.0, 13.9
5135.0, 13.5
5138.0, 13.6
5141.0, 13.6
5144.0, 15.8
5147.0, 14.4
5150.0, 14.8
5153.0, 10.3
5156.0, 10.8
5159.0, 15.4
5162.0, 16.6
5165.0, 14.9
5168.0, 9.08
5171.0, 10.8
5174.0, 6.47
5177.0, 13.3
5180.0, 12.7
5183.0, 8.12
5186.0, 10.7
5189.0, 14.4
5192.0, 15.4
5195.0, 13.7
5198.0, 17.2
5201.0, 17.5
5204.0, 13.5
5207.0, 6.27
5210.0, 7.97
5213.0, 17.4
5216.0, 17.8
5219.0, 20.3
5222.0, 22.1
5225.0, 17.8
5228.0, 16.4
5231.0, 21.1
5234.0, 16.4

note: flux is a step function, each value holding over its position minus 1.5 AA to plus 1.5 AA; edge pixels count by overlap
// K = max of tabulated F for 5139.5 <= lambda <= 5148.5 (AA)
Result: 15.8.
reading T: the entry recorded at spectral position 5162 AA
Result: 16.6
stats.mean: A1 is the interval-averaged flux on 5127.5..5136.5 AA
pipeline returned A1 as 13.2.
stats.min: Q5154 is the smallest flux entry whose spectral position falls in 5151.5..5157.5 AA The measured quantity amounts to 10.3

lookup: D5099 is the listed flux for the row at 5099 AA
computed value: 14.7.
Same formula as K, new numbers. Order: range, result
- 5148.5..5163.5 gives 16.6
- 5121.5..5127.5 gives 15.1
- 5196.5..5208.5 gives 17.5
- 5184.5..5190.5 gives 14.4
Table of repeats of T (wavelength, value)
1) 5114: 14.7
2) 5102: 14.4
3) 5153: 10.3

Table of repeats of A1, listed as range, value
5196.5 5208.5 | 13.6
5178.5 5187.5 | 10.5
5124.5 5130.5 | 13.6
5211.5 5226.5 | 19.1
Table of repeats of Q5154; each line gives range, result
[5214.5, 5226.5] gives 17.8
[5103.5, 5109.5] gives 11.7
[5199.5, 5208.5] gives 6.27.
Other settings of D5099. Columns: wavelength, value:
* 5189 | 14.4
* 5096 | 13.5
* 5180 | 12.7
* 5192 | 15.4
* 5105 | 11.7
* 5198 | 17.2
